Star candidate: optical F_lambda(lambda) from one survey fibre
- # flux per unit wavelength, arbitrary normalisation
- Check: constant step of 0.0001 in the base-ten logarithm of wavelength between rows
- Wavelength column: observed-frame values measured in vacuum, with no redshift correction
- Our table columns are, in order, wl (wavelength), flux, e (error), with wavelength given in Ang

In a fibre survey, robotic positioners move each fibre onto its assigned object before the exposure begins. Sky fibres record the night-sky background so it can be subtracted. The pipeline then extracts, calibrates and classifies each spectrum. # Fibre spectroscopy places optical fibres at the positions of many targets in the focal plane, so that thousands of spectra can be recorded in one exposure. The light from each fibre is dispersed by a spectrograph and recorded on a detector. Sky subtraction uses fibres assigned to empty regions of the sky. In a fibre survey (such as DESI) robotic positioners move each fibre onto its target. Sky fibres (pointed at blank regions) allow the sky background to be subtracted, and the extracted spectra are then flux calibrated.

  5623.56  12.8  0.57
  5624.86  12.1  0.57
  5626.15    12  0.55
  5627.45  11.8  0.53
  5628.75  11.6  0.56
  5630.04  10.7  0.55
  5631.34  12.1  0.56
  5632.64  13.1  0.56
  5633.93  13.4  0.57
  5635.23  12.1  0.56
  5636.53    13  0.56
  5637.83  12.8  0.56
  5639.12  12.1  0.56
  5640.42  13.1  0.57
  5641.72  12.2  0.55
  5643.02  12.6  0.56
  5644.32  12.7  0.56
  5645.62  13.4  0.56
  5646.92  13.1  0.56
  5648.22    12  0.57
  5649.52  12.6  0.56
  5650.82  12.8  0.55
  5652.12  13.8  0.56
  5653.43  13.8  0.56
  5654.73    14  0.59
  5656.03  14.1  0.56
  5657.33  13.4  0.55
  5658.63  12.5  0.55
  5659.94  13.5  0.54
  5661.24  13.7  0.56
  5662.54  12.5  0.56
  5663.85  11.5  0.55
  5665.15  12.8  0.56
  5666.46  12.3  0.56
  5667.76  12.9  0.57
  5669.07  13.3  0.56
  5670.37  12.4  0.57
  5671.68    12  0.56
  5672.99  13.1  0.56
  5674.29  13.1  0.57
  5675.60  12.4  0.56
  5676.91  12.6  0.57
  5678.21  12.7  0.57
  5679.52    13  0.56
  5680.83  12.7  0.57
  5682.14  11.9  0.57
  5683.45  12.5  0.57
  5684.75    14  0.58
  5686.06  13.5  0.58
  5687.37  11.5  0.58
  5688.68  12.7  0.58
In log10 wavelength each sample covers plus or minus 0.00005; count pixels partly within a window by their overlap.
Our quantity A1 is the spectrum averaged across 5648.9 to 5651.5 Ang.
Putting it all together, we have 12.7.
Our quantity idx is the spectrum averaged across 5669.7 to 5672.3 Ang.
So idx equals 12.2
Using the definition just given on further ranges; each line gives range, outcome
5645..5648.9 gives 12.8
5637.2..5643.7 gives 12.6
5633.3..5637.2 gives 12.8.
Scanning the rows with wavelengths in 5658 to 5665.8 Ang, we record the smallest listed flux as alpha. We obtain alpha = 11.5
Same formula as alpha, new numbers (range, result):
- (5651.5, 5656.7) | 13.8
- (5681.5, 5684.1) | 11.9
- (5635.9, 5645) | 12.1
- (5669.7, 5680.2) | 12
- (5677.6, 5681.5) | 12.7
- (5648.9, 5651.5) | 12.6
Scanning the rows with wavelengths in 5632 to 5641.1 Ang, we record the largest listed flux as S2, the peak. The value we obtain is 13.4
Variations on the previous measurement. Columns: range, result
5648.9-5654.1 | 13.8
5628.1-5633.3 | 13.1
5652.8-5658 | 14.1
